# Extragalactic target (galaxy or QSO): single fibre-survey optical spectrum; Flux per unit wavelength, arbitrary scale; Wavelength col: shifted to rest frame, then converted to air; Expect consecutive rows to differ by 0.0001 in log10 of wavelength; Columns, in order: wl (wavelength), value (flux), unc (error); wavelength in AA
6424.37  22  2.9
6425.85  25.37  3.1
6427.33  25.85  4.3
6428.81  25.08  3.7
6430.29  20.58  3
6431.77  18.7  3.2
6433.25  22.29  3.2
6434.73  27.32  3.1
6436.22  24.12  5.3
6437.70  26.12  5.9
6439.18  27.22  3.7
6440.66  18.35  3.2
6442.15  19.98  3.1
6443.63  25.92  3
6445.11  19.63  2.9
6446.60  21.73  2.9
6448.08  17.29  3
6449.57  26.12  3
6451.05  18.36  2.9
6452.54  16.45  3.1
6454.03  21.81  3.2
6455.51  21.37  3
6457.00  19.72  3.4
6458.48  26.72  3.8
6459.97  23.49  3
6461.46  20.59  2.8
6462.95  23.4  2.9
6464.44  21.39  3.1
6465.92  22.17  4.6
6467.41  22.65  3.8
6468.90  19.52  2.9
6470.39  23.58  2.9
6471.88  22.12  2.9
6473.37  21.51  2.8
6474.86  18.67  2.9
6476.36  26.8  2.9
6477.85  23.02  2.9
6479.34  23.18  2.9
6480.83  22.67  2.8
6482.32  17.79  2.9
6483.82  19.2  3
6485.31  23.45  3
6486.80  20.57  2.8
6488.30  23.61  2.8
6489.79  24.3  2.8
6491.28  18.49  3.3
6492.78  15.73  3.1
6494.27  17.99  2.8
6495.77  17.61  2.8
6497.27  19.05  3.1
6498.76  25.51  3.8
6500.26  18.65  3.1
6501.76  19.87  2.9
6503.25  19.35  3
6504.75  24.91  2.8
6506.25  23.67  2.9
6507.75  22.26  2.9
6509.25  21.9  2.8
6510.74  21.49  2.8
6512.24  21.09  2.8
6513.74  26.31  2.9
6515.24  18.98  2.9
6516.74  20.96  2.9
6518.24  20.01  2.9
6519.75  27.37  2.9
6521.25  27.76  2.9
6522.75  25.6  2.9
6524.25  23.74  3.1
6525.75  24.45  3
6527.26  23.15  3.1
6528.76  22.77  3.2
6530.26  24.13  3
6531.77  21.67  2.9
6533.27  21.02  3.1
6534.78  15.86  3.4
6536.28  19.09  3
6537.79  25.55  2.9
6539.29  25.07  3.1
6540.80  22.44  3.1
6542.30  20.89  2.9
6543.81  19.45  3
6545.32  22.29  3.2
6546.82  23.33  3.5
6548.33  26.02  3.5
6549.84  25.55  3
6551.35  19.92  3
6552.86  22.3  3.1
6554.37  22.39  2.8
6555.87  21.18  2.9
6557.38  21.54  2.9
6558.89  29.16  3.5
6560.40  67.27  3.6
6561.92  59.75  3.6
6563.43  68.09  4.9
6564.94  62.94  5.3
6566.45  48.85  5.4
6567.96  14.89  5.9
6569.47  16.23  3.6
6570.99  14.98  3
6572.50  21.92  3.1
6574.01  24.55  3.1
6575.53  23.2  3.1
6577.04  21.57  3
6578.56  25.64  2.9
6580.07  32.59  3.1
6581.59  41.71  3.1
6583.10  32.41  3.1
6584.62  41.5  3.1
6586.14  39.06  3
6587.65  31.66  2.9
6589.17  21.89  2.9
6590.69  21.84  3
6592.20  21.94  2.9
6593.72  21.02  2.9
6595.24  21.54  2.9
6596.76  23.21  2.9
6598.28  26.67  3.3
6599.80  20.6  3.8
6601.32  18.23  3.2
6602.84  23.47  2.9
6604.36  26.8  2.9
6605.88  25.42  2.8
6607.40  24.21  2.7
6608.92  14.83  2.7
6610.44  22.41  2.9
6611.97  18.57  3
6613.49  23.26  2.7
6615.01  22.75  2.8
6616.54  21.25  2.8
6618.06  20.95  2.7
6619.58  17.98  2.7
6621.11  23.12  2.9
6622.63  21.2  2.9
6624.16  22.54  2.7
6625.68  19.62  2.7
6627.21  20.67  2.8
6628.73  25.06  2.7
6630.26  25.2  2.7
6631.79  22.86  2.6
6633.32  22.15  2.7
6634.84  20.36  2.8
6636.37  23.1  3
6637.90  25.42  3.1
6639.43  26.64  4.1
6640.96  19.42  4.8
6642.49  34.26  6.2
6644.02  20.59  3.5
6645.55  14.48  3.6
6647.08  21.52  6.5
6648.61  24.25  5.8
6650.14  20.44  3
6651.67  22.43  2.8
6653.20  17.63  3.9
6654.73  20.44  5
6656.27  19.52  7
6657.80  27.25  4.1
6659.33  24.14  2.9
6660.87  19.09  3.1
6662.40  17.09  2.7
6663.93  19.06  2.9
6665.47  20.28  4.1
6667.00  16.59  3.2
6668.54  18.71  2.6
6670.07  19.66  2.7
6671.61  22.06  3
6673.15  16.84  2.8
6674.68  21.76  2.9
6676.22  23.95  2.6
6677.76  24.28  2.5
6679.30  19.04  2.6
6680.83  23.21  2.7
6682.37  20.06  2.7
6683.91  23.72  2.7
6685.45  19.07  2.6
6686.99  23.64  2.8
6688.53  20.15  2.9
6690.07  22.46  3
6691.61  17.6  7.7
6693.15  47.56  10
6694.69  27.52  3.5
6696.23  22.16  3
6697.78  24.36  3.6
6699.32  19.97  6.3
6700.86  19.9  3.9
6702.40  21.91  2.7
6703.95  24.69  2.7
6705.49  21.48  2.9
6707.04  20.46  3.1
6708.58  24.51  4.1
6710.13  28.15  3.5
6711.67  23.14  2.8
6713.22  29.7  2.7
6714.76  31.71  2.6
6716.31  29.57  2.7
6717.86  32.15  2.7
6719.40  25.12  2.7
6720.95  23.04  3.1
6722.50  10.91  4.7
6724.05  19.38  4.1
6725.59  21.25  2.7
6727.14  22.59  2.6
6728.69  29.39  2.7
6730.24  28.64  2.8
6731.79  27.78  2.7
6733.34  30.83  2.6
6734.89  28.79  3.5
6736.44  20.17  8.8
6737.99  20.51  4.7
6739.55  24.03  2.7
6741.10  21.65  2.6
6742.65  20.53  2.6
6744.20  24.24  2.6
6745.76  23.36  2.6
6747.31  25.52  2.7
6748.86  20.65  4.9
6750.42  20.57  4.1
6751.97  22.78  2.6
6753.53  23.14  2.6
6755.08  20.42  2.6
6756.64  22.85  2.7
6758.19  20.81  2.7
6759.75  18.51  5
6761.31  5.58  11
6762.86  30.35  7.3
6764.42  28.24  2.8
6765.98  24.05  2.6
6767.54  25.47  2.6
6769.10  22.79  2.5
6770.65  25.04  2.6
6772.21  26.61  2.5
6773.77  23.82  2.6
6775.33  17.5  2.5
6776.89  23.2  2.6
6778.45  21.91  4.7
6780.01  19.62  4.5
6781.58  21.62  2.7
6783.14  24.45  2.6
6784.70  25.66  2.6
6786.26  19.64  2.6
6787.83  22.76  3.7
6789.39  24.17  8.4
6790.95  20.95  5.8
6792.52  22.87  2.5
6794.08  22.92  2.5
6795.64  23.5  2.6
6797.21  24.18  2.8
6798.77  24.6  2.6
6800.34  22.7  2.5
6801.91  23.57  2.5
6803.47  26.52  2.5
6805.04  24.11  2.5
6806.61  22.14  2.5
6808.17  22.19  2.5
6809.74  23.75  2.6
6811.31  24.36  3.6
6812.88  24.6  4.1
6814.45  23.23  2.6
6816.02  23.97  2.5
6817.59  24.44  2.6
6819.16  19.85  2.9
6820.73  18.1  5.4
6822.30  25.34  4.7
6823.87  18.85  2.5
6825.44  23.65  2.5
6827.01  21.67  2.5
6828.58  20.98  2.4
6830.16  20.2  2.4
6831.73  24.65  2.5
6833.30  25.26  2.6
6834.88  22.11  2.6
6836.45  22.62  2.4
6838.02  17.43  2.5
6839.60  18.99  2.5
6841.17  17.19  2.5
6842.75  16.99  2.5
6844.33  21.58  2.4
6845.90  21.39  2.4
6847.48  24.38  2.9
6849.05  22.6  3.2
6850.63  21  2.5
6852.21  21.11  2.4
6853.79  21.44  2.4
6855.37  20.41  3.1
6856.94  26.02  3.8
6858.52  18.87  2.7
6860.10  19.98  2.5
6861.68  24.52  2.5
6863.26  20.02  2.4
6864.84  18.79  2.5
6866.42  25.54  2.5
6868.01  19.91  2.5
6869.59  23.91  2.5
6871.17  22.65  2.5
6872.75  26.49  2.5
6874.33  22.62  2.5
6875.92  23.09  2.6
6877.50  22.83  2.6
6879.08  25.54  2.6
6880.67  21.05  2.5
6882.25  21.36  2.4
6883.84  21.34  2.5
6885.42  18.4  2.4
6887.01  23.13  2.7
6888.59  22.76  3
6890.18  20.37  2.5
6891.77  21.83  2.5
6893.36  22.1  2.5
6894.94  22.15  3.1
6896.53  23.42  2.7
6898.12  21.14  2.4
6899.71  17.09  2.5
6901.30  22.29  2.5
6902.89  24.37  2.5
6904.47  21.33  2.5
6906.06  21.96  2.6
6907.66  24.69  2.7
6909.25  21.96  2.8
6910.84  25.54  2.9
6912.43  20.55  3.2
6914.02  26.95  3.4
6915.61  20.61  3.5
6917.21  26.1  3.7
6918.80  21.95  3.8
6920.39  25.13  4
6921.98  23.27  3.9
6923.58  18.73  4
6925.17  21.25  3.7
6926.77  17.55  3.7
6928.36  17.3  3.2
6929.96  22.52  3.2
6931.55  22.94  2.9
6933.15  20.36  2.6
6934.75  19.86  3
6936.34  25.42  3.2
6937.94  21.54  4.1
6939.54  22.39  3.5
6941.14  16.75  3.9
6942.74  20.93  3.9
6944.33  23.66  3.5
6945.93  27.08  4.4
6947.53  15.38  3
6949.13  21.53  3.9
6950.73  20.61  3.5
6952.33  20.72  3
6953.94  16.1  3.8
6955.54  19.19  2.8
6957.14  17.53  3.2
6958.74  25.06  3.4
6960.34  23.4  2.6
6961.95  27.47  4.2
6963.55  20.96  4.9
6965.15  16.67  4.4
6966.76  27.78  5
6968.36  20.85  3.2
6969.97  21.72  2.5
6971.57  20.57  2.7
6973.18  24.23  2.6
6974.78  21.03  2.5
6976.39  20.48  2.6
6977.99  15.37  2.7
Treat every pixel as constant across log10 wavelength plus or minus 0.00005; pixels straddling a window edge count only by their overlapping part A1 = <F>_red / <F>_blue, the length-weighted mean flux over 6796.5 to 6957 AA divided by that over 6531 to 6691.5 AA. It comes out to 0.9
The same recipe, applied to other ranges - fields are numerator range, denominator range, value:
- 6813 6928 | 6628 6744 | 0.95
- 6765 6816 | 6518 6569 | 0.82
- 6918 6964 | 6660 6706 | 0.97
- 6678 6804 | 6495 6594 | 0.89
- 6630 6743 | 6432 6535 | 1.05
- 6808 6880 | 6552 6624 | 0.79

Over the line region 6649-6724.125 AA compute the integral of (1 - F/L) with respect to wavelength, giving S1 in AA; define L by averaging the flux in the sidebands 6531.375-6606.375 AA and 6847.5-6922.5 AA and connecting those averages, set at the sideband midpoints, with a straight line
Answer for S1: 8.98 AA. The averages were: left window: 27.8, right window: 22.4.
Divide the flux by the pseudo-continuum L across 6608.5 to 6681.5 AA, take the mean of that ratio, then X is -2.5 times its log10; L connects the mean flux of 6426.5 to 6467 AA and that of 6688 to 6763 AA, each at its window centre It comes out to 0.089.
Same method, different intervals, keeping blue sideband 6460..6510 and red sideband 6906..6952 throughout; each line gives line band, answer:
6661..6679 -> 0.08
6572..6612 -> -0.19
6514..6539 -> -0.06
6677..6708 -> -0.08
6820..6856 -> 0.03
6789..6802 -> -0.07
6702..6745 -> -0.14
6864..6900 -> -0.02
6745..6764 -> 0.02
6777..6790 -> -0.04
